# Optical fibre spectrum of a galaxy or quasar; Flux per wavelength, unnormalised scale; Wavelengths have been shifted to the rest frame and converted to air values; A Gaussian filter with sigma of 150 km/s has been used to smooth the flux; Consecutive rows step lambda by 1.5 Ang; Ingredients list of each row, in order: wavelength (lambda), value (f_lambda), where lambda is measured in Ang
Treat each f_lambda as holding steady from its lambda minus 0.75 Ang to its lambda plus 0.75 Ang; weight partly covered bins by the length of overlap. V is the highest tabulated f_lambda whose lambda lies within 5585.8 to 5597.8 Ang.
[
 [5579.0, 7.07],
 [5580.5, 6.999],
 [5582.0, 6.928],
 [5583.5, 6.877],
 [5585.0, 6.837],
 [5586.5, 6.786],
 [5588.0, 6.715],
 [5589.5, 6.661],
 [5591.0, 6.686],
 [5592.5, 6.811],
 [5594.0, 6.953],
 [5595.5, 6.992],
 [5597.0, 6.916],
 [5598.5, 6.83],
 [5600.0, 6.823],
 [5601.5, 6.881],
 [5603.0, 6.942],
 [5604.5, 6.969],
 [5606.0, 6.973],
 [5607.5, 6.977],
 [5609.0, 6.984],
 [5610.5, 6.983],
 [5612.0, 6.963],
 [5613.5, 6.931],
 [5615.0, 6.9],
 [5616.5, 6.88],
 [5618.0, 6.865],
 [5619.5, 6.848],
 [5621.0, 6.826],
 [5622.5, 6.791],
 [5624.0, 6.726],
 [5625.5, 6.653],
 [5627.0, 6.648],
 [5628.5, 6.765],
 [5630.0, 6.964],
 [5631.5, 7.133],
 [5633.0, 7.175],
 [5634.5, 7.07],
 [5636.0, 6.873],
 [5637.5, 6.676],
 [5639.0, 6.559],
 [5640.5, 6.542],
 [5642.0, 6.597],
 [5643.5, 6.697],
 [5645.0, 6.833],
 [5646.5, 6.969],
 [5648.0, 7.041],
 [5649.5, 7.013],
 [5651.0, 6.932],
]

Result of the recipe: 6.992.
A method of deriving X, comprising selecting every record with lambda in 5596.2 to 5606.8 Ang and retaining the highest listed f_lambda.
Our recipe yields 6.973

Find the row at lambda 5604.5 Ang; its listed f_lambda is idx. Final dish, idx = 6.969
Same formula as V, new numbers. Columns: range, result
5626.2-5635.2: 7.175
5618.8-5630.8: 6.964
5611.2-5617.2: 6.963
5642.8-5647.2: 6.969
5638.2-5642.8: 6.597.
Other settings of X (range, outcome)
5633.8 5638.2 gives 7.07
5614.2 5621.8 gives 6.9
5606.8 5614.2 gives 6.984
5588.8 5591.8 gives 6.686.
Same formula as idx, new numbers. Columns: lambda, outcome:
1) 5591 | 6.686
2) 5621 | 6.826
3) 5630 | 6.964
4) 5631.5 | 7.133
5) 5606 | 6.973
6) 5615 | 6.9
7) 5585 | 6.837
